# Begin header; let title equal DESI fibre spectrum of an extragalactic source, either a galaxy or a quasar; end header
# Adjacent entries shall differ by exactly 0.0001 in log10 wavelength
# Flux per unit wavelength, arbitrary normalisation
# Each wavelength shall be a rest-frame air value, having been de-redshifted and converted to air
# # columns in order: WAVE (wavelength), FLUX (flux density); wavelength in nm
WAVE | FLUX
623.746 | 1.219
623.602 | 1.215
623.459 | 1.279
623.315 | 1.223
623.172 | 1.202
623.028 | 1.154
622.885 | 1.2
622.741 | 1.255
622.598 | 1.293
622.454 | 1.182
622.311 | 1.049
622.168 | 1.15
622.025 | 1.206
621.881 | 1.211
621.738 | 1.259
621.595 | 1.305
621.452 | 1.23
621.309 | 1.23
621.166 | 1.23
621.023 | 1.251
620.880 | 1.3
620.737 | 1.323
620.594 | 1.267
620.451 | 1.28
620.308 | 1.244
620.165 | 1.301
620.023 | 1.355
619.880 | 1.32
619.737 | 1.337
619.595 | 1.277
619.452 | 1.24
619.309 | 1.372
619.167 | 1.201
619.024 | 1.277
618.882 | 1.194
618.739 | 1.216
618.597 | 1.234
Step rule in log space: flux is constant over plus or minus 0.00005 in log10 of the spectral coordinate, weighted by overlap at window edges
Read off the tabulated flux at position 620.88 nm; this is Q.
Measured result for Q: 1.3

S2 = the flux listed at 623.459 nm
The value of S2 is 1.279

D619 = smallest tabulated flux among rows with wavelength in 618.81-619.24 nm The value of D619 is 1.194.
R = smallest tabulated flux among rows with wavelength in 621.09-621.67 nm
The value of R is 1.23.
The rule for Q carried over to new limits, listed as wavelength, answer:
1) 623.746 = 1.219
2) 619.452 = 1.24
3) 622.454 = 1.182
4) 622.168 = 1.15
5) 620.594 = 1.267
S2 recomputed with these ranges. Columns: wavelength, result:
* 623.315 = 1.223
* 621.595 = 1.305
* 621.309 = 1.23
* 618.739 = 1.216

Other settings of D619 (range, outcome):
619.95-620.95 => 1.244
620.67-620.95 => 1.3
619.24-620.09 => 1.24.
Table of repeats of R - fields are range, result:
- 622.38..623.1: 1.154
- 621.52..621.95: 1.211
